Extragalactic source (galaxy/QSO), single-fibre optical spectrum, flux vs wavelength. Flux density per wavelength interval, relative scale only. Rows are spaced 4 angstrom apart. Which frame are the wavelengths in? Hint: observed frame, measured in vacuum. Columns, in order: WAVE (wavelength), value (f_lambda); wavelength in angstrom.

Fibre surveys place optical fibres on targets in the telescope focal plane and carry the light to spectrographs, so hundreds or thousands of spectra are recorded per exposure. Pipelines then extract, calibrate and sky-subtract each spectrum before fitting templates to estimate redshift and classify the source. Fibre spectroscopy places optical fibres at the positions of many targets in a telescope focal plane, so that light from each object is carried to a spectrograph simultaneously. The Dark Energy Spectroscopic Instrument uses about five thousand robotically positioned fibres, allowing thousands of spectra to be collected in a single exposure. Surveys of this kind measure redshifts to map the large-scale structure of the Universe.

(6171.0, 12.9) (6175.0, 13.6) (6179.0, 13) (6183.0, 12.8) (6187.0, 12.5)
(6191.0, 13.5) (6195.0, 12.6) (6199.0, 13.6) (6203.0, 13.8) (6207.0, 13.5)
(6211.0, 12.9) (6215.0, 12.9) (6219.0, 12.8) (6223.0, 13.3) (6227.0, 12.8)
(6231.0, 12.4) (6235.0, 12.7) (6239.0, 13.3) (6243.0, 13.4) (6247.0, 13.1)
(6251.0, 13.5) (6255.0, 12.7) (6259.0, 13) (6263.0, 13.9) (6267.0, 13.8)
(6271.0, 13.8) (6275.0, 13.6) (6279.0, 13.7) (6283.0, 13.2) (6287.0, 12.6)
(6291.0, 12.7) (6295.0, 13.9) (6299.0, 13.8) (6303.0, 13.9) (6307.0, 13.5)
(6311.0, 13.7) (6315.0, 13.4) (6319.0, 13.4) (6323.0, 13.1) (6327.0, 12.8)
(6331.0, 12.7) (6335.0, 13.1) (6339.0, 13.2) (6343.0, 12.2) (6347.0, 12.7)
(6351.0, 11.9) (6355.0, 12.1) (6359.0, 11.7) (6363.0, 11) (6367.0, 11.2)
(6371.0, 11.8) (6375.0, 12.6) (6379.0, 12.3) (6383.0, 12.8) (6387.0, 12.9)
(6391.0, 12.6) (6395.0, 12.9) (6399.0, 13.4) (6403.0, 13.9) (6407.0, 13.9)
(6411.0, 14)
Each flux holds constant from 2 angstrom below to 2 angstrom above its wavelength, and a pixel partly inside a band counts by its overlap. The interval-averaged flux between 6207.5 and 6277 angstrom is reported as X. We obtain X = 13.2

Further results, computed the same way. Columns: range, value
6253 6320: 13.4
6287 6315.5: 13.5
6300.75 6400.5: 12.7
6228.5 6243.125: 12.9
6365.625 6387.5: 12.3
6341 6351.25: 12.3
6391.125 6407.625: 13.4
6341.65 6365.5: 11.9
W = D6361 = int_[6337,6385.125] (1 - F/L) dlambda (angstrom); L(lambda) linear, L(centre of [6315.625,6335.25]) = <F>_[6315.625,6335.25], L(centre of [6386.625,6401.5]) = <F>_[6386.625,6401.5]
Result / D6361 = 3.3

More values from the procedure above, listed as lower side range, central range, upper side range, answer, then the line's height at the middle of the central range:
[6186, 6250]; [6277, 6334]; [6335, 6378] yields -3.9 angstrom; 12.5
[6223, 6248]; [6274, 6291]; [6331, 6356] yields -0.5 angstrom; 12.8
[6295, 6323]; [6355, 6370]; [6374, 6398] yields 1.8 angstrom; 13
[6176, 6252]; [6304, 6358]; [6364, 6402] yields -1.0 angstrom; 12.7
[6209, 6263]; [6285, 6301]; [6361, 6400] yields -0.6 angstrom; 12.7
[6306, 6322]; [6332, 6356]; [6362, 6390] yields 0.5 angstrom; 12.8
